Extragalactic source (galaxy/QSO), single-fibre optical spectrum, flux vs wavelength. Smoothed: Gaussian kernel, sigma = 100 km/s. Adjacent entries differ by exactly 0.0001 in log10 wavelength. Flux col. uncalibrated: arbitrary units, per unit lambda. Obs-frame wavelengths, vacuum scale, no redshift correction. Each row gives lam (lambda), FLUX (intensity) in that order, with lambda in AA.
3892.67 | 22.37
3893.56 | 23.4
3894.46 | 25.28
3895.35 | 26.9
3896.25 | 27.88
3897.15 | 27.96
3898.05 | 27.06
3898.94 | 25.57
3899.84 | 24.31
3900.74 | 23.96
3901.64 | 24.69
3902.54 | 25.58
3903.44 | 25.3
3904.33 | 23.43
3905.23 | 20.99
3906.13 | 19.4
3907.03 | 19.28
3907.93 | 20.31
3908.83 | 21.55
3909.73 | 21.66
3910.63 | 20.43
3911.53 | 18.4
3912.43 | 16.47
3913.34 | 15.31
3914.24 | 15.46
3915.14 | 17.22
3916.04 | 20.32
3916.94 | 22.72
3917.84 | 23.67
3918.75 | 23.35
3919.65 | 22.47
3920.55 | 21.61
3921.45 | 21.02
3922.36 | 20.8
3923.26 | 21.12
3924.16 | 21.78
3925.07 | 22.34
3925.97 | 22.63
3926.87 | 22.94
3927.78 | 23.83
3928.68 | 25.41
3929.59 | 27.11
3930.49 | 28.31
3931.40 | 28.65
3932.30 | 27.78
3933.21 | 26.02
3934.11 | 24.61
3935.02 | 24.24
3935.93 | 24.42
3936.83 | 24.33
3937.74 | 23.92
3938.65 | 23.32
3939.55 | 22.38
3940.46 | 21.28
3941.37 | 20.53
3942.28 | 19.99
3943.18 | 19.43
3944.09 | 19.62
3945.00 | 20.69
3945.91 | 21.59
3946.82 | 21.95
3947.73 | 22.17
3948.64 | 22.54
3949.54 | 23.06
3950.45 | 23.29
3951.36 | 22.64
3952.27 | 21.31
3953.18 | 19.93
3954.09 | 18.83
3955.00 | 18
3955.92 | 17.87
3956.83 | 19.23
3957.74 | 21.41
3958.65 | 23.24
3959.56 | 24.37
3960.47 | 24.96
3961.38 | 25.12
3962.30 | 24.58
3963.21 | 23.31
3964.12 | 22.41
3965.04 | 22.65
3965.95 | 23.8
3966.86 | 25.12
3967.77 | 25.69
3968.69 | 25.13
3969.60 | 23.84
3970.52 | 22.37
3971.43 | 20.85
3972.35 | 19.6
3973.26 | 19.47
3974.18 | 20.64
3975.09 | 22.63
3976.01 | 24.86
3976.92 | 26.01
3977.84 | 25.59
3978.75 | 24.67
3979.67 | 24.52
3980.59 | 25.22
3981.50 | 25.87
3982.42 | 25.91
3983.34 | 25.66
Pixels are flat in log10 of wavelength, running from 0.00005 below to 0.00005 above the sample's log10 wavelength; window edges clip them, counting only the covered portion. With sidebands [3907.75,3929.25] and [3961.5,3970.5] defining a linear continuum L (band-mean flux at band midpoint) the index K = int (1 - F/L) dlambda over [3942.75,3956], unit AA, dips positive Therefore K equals 1.1 AA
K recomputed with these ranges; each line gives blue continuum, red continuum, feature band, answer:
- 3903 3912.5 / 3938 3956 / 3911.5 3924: 0.49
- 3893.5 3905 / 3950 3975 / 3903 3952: 3.76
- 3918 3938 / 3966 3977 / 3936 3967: 1.87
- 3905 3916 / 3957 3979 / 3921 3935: -2.78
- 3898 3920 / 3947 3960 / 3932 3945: -0.92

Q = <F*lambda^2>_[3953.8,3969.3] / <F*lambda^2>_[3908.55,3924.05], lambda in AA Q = 1.15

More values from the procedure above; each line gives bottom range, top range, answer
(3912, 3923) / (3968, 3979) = 1.18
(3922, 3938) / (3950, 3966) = 0.91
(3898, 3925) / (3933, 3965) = 1.05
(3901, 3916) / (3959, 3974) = 1.18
